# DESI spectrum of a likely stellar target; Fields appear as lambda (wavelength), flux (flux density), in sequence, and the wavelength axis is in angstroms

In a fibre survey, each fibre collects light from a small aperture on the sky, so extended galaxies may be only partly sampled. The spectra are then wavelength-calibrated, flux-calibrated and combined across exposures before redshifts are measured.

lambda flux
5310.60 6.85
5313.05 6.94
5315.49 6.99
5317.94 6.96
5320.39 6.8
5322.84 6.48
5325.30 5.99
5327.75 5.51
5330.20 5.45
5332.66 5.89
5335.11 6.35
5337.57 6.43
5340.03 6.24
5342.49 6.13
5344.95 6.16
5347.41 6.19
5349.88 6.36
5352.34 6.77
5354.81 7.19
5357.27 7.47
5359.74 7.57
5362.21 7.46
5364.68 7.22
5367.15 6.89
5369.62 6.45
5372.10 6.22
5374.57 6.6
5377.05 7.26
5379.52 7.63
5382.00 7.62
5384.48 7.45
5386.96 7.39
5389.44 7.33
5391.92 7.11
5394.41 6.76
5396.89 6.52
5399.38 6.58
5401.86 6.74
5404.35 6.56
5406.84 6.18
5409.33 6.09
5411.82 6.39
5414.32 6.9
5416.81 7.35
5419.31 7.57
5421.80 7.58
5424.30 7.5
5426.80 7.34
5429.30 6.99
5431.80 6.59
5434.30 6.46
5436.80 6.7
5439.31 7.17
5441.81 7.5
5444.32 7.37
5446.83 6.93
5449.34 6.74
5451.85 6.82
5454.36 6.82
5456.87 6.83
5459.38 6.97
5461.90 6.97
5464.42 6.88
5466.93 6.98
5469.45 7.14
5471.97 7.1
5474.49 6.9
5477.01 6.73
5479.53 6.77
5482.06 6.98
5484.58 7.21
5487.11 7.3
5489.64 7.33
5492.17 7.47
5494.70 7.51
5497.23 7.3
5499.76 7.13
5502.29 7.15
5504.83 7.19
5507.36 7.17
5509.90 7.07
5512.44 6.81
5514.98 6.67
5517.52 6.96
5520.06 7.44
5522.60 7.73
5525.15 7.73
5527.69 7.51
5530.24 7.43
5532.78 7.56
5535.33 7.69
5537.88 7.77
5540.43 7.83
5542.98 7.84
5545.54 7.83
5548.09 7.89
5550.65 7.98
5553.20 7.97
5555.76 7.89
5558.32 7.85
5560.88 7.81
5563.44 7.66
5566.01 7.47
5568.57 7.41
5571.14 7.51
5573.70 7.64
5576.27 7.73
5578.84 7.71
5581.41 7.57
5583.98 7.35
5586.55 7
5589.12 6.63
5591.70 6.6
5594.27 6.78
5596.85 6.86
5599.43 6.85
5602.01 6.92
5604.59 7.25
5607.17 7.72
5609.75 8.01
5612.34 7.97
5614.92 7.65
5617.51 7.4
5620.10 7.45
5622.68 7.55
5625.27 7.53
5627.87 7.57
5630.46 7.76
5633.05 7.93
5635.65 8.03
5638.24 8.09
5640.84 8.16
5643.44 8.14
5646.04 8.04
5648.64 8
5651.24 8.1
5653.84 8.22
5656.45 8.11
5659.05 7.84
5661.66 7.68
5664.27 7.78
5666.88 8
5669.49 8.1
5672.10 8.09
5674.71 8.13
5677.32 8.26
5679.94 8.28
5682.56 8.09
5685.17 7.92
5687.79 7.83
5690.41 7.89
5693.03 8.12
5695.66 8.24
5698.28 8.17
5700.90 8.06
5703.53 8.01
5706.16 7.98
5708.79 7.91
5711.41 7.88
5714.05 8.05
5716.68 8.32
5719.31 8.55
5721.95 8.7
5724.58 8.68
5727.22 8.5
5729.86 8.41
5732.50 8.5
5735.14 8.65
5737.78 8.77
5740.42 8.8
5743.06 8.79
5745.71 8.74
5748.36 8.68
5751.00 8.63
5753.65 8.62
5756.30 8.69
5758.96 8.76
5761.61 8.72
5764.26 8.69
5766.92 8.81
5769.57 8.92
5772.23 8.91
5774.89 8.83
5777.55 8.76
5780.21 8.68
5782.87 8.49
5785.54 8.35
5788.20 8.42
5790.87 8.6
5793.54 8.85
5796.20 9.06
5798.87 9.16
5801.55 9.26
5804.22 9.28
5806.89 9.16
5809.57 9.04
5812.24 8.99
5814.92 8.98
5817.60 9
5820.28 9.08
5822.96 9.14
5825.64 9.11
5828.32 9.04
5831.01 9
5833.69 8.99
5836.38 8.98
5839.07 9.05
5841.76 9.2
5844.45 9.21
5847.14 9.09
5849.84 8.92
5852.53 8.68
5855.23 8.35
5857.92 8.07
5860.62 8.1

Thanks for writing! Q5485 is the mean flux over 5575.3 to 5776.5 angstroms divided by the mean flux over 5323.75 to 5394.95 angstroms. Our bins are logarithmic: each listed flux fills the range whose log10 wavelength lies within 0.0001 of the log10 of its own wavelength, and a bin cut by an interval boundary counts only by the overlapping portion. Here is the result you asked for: 1.2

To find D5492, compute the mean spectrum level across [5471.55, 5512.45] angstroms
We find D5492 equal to 7.13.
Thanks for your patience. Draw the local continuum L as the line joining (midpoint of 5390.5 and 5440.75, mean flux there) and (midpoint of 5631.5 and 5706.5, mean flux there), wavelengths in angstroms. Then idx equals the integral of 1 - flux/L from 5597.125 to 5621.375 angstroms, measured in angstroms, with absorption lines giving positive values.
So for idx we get 1.0 angstroms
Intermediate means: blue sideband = 6.86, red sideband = 8.04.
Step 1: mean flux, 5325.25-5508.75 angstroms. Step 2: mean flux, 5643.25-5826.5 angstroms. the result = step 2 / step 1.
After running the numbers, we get 1.23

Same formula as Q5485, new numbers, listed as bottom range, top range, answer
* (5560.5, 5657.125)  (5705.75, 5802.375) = 1.14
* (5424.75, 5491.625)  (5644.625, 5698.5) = 1.15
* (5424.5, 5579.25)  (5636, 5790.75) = 1.14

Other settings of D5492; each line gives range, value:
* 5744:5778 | 8.75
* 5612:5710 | 7.95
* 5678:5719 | 8.06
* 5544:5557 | 7.91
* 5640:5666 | 8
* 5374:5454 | 6.99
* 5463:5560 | 7.36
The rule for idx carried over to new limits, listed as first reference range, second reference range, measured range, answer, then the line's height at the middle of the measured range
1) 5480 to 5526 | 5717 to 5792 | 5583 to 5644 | 3.1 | 7.85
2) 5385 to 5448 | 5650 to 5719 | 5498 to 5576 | -0.8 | 7.44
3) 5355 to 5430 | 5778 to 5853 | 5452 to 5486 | 2.0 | 7.38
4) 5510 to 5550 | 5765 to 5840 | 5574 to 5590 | 0.8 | 7.78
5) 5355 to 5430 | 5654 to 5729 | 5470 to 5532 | 1.9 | 7.42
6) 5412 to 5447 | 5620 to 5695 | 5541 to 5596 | 0.8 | 7.64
